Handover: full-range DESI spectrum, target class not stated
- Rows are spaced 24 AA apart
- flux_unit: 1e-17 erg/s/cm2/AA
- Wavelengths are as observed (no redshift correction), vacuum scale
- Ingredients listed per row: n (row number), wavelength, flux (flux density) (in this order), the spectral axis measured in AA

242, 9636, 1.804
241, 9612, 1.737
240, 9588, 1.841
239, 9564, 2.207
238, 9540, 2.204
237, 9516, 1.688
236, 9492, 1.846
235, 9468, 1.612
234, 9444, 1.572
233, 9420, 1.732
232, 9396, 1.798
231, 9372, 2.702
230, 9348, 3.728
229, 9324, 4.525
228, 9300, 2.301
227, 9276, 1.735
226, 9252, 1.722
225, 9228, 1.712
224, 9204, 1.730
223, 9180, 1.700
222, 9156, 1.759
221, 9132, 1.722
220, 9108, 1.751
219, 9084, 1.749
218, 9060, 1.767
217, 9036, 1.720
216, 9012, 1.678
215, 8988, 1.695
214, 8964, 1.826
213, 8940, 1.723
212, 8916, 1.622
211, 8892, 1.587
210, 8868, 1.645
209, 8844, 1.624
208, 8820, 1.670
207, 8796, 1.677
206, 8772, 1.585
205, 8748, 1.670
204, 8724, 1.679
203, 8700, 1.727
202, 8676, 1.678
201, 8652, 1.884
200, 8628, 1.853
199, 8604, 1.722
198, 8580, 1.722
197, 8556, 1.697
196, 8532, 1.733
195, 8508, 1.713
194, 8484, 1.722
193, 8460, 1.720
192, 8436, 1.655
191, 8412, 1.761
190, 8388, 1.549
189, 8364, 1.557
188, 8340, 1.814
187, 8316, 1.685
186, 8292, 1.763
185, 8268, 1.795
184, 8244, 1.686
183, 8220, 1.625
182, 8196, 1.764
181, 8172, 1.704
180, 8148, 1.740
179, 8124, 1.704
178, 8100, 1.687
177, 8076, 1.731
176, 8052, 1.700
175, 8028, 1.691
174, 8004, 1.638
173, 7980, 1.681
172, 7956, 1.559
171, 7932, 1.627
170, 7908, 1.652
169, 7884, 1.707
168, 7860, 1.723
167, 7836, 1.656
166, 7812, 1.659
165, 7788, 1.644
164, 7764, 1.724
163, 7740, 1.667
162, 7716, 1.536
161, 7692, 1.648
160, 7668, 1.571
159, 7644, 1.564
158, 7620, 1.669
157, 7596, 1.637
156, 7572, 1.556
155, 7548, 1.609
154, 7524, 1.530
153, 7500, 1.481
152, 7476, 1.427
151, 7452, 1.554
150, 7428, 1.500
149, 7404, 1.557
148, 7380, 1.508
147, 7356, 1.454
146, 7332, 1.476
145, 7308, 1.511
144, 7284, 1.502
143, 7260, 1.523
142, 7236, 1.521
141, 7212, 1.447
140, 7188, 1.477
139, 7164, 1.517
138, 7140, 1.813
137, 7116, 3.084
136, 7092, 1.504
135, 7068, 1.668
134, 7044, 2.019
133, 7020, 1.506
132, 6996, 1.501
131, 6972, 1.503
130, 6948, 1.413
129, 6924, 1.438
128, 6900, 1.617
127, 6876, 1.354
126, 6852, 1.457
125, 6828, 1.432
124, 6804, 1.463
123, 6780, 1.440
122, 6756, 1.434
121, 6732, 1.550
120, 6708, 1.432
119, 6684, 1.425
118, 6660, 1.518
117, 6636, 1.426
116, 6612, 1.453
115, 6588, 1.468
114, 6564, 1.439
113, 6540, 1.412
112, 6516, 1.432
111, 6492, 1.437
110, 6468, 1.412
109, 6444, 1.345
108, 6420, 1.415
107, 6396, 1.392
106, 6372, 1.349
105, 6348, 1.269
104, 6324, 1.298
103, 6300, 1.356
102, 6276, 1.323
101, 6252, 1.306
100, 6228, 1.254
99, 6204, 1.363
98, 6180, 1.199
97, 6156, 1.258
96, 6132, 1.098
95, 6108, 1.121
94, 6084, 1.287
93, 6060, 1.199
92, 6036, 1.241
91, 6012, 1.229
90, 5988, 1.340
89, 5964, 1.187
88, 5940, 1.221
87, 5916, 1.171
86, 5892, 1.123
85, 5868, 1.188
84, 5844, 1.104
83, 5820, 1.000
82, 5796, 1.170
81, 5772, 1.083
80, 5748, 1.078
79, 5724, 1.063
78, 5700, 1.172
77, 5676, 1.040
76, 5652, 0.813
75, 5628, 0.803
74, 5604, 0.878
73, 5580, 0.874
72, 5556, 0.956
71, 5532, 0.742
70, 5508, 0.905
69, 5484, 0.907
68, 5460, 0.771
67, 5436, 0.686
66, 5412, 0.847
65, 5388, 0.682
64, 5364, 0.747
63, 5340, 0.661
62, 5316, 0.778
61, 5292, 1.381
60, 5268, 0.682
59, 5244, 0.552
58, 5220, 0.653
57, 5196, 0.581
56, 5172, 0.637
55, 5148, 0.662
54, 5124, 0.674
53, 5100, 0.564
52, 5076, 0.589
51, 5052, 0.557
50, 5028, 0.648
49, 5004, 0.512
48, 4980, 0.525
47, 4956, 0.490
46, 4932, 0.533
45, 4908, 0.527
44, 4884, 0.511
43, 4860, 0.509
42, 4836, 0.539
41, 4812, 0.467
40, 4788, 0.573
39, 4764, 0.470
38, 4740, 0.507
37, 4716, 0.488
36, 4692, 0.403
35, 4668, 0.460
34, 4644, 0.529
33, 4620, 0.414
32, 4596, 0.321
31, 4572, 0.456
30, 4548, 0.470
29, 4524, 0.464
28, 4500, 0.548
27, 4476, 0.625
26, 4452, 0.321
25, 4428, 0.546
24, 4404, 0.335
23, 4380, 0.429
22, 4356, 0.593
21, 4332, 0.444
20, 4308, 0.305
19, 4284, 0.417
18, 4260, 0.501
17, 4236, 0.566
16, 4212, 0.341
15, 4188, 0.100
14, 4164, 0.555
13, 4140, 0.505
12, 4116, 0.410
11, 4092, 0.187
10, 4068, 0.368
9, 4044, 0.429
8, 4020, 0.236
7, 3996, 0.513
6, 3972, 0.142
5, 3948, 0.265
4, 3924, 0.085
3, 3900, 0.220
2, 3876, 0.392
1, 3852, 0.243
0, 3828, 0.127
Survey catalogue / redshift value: 0.42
